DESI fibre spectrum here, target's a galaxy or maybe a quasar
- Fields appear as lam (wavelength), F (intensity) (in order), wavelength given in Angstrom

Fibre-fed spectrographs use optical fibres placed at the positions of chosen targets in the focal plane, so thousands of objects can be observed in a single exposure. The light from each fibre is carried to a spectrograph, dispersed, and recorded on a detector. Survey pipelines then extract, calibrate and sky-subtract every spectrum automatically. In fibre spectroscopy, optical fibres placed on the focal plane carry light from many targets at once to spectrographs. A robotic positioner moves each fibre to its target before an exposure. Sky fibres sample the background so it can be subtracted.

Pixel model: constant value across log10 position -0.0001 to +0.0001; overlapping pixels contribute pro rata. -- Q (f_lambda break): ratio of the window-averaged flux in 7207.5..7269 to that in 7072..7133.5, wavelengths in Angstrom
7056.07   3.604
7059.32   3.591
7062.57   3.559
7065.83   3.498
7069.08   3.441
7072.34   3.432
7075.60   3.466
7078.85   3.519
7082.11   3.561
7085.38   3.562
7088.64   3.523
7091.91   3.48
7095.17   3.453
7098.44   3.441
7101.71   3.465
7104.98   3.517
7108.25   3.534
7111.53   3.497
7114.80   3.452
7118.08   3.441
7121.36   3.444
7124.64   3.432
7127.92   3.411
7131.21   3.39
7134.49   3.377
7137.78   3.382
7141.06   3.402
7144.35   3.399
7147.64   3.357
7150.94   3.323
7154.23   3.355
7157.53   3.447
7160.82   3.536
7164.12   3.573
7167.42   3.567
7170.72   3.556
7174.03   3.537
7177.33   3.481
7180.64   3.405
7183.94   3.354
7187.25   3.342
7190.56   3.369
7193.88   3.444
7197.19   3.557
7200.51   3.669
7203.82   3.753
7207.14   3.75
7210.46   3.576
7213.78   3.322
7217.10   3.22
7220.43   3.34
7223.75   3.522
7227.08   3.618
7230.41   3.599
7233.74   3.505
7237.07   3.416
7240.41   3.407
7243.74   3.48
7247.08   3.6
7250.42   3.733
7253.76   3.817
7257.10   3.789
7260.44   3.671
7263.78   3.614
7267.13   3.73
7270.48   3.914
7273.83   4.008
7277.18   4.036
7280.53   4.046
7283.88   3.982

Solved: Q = 1.02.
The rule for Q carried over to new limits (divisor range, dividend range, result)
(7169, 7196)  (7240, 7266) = 1.06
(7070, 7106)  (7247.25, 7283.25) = 1.10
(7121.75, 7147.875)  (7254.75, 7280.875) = 1.13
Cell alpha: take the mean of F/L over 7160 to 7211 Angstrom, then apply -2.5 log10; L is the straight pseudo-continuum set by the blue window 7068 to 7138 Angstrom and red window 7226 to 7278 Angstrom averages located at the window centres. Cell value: 0.02 mag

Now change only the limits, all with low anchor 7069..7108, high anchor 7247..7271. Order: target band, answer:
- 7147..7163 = 0.05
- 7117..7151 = 0.05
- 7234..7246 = 0.08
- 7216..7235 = 0.06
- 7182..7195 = 0.08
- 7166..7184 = 0.04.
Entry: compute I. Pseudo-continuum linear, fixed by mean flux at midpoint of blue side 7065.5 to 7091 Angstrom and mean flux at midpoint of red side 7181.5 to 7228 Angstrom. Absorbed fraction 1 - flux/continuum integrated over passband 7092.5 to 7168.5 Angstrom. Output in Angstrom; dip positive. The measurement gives 1.1 Angstrom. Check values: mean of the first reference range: 3.5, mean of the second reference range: 3.49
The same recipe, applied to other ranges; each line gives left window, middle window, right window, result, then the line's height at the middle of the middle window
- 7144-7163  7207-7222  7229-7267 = 0.5 Angstrom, 3.54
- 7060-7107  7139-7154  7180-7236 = 0.5 Angstrom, 3.49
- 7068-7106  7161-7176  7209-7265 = -0.2 Angstrom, 3.52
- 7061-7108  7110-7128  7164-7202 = 0.2 Angstrom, 3.49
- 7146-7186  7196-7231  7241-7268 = 0.3 Angstrom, 3.57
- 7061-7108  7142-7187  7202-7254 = 0.9 Angstrom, 3.52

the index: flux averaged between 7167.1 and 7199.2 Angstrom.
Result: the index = 3.46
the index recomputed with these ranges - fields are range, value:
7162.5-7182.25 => 3.52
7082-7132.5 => 3.47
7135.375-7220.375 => 3.46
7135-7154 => 3.37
